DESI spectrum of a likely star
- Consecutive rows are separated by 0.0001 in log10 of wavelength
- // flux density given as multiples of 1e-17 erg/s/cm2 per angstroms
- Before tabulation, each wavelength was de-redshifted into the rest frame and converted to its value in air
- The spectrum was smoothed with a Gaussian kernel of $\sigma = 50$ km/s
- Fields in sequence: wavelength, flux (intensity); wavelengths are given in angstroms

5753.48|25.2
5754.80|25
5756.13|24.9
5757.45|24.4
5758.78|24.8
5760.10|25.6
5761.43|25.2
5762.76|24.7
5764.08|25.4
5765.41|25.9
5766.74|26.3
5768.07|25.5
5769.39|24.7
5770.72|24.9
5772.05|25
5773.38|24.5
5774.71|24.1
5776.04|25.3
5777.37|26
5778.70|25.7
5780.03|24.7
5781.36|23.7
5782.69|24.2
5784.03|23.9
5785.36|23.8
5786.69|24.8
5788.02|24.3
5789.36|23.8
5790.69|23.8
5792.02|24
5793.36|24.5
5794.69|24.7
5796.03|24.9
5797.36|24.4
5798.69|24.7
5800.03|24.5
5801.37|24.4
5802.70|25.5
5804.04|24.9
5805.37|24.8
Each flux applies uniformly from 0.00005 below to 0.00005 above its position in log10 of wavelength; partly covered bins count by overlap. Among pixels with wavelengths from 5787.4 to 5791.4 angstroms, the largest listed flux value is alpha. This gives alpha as 24.3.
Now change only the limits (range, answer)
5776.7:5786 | 26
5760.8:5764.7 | 25.4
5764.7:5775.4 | 26.3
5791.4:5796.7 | 24.9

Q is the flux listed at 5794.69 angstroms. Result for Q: 24.7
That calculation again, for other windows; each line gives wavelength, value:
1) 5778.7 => 25.7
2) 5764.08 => 25.4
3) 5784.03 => 23.9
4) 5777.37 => 26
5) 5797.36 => 24.4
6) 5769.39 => 24.7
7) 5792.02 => 24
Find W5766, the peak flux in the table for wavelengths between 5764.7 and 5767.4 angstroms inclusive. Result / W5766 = 26.3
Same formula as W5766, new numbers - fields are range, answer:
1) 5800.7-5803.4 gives 25.5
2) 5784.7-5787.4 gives 24.8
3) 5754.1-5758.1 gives 25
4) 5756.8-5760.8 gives 25.6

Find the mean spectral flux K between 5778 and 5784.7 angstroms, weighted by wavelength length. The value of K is 24.4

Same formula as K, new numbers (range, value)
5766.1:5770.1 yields 25.5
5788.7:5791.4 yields 23.9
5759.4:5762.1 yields 25.4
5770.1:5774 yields 24.8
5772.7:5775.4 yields 24.3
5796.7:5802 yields 24.5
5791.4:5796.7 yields 24.5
